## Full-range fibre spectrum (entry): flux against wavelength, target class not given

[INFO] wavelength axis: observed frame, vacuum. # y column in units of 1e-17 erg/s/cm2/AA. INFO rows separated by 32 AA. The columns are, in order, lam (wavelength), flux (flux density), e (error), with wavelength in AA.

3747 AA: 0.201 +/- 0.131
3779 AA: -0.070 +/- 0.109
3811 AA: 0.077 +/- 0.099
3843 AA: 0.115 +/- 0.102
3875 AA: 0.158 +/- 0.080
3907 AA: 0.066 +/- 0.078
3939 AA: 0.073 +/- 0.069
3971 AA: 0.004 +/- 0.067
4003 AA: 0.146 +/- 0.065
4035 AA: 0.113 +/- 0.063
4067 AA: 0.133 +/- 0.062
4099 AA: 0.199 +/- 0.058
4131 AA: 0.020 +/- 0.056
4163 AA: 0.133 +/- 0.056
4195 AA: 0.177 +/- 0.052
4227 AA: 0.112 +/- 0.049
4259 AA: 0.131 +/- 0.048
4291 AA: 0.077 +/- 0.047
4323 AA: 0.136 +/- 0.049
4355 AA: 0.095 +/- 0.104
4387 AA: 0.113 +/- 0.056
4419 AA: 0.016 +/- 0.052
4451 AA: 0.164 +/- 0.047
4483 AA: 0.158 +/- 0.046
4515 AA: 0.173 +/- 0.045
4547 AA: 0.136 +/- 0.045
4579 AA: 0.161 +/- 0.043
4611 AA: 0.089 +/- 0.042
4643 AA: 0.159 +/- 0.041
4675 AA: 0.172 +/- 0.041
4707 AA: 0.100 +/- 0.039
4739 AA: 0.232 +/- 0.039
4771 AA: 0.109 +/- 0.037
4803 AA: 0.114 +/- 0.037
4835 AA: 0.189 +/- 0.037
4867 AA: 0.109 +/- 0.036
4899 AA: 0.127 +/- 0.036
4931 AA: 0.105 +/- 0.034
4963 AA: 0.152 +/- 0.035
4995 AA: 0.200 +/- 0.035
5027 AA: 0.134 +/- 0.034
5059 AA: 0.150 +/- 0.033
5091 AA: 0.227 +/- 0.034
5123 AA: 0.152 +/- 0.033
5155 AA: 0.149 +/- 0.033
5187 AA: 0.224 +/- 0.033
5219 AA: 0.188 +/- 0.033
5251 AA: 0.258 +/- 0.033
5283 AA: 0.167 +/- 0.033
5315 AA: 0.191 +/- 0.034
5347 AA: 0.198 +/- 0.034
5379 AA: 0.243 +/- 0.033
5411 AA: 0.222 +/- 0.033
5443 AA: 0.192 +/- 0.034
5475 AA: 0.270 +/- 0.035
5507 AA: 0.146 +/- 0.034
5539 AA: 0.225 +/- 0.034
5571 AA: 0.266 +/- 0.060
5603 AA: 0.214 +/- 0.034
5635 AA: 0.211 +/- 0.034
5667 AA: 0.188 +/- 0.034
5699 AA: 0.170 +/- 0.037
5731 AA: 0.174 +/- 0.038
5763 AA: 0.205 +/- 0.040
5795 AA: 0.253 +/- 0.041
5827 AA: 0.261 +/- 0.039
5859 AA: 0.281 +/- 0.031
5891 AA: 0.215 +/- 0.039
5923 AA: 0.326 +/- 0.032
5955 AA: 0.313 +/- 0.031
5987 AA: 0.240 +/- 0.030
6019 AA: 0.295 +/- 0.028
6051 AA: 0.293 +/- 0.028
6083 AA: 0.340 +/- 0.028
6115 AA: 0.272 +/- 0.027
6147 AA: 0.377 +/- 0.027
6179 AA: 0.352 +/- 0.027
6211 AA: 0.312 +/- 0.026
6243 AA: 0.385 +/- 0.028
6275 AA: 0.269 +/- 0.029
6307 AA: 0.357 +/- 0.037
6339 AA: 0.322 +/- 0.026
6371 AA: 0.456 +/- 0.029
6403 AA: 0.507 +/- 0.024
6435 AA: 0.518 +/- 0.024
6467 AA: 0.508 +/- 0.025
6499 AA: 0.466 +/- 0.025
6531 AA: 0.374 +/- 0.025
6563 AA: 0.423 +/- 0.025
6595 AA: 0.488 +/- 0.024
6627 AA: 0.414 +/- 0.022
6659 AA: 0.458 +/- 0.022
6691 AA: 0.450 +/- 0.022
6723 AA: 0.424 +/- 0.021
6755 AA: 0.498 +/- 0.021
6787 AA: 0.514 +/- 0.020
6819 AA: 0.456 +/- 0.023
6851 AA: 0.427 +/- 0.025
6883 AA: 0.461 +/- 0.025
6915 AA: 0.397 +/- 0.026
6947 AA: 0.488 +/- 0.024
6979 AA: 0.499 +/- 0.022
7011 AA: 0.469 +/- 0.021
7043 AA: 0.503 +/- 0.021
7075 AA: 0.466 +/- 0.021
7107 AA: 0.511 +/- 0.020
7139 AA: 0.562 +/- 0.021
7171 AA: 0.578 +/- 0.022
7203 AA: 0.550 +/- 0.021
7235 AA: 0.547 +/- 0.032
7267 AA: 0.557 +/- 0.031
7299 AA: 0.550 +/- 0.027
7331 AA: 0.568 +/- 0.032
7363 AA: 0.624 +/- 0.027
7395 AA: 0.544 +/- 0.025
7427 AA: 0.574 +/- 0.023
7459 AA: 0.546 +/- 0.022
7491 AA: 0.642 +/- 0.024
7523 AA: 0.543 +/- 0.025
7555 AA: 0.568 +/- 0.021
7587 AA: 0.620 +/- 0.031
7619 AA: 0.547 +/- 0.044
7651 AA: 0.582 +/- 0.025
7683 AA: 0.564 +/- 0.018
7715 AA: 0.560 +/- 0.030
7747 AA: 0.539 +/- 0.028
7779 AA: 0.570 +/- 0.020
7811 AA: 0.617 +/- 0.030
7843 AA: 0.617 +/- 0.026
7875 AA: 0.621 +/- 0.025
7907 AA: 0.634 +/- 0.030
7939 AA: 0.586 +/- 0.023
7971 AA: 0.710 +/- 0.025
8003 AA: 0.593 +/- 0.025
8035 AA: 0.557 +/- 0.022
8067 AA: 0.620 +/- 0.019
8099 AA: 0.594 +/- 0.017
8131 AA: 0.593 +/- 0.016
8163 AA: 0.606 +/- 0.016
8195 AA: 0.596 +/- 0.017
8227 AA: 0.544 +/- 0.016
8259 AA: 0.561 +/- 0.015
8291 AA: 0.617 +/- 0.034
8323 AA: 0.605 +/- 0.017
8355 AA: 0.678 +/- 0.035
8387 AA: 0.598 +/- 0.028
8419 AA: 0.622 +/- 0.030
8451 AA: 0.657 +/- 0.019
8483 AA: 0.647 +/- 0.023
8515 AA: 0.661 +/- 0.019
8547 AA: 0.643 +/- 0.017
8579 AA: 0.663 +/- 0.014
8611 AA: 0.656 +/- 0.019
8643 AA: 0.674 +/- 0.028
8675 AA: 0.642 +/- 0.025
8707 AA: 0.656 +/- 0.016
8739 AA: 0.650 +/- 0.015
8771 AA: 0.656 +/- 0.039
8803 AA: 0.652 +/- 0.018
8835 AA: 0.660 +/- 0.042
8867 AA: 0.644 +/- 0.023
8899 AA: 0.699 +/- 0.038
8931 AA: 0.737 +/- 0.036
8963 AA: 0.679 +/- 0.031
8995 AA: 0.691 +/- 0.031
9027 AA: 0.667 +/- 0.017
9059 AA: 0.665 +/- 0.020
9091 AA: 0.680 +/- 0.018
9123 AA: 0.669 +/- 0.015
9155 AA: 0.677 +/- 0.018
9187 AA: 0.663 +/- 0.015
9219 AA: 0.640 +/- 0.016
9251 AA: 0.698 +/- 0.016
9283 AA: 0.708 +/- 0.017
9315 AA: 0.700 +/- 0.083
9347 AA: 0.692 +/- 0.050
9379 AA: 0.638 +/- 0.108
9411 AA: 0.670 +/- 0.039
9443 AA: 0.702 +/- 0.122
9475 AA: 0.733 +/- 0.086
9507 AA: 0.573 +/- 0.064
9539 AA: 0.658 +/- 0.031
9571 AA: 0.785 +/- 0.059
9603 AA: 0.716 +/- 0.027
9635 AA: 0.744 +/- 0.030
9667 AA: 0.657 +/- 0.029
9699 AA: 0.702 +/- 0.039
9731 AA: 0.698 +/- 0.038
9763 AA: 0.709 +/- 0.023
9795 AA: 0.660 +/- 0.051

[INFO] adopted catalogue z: 0.59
